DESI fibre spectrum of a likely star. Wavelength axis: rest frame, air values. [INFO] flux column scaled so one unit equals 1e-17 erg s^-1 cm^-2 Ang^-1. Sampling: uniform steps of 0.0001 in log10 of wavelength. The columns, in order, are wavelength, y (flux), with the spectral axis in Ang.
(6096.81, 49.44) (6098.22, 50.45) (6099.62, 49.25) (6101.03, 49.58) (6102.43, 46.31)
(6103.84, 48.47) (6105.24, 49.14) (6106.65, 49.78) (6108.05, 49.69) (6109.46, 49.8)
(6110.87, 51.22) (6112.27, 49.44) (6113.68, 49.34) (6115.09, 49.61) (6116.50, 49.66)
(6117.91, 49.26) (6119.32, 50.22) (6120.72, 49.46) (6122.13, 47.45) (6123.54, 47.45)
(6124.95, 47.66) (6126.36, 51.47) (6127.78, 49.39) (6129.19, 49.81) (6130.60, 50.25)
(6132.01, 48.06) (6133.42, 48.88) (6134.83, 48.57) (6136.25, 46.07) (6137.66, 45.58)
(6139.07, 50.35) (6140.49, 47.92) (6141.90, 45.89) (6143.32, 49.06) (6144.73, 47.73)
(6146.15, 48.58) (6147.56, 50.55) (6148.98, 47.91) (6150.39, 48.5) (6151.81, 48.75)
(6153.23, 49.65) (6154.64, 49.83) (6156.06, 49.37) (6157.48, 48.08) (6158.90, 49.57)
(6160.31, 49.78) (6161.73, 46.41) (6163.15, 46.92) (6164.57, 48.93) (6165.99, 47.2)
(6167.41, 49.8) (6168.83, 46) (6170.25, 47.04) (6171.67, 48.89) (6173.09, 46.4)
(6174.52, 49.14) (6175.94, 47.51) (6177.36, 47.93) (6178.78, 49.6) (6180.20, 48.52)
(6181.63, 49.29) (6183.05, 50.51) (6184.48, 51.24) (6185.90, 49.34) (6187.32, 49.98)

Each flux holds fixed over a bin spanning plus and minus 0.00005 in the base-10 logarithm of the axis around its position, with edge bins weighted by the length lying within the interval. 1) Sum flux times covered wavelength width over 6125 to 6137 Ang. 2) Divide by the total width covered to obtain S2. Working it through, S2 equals 49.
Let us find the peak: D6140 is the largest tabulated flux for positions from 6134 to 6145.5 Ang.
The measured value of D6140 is 50.35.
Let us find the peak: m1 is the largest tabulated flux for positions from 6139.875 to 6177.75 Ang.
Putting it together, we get 50.55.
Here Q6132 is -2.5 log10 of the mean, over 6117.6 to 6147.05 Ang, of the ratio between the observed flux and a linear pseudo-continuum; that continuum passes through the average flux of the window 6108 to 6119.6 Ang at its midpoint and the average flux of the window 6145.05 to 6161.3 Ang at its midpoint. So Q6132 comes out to 0.02 mag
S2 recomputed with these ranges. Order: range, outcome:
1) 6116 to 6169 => 48.6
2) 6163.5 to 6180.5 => 48.1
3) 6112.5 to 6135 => 49.2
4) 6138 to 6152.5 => 48.4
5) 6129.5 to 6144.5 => 48.1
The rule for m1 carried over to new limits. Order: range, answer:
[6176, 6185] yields 51.24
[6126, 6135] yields 51.47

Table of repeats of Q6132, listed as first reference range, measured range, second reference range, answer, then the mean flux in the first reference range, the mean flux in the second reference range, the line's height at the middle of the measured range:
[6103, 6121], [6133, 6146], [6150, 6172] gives 0.026 mag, 49.6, 48.4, 48.9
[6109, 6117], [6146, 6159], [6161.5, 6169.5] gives -0.021 mag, 49.8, 47.6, 48.2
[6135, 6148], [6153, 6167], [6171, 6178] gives -0.014 mag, 47.9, 47.9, 47.9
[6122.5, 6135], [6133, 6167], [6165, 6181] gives 0.005 mag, 49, 48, 48.5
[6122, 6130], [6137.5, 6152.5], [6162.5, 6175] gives 0.002 mag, 49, 47.8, 48.4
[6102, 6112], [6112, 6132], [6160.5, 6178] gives -0.007 mag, 49.3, 47.7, 48.9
